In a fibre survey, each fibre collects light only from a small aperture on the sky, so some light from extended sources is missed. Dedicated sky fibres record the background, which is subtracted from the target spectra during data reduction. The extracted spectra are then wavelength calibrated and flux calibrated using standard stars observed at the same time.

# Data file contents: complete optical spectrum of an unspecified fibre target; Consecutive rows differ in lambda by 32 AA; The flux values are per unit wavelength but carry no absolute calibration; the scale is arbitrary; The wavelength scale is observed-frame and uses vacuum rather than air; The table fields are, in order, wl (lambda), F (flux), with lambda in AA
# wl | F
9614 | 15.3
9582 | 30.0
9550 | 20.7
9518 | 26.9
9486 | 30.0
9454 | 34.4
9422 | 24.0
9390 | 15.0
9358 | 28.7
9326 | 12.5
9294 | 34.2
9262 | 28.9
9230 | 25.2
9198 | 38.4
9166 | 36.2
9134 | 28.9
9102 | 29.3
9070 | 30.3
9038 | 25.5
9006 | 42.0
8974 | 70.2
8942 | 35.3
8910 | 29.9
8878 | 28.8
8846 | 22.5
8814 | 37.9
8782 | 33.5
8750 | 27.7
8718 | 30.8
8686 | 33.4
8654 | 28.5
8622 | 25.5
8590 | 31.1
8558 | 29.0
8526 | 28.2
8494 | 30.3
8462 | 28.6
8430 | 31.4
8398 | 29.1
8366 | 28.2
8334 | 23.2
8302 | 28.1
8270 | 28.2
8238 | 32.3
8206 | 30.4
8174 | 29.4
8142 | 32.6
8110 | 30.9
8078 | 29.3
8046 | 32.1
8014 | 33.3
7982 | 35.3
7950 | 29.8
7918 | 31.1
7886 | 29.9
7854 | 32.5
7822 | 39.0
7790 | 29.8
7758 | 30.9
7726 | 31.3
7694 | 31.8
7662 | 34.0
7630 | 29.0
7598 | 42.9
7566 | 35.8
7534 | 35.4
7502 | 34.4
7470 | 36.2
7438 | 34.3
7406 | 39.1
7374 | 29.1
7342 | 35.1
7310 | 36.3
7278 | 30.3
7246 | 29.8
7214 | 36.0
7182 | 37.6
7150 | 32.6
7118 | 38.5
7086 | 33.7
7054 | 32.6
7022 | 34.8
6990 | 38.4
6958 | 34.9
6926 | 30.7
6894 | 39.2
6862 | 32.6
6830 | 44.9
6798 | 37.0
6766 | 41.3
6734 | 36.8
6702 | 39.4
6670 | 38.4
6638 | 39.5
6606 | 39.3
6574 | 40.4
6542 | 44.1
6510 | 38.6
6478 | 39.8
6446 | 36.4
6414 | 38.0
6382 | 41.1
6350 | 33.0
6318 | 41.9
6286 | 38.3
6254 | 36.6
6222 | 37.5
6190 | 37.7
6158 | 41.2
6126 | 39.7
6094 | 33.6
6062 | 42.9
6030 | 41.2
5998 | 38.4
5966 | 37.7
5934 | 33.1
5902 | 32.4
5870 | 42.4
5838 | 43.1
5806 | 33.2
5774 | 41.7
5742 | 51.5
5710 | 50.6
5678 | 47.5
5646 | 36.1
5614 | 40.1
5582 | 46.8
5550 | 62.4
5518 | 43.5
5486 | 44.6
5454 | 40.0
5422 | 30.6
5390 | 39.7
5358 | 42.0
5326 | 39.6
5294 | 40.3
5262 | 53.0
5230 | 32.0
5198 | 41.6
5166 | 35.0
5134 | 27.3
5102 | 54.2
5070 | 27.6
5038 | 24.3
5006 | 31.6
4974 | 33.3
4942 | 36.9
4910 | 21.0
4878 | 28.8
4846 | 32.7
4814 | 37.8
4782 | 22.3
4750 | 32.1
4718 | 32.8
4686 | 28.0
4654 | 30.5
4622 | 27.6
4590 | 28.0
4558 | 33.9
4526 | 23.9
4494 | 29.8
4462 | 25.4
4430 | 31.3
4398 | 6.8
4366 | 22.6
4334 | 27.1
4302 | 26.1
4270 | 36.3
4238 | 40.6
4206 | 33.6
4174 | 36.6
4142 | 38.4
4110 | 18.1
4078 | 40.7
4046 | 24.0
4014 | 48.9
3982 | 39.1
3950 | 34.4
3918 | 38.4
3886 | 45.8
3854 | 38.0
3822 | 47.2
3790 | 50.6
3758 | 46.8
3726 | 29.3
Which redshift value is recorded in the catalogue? 0.37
